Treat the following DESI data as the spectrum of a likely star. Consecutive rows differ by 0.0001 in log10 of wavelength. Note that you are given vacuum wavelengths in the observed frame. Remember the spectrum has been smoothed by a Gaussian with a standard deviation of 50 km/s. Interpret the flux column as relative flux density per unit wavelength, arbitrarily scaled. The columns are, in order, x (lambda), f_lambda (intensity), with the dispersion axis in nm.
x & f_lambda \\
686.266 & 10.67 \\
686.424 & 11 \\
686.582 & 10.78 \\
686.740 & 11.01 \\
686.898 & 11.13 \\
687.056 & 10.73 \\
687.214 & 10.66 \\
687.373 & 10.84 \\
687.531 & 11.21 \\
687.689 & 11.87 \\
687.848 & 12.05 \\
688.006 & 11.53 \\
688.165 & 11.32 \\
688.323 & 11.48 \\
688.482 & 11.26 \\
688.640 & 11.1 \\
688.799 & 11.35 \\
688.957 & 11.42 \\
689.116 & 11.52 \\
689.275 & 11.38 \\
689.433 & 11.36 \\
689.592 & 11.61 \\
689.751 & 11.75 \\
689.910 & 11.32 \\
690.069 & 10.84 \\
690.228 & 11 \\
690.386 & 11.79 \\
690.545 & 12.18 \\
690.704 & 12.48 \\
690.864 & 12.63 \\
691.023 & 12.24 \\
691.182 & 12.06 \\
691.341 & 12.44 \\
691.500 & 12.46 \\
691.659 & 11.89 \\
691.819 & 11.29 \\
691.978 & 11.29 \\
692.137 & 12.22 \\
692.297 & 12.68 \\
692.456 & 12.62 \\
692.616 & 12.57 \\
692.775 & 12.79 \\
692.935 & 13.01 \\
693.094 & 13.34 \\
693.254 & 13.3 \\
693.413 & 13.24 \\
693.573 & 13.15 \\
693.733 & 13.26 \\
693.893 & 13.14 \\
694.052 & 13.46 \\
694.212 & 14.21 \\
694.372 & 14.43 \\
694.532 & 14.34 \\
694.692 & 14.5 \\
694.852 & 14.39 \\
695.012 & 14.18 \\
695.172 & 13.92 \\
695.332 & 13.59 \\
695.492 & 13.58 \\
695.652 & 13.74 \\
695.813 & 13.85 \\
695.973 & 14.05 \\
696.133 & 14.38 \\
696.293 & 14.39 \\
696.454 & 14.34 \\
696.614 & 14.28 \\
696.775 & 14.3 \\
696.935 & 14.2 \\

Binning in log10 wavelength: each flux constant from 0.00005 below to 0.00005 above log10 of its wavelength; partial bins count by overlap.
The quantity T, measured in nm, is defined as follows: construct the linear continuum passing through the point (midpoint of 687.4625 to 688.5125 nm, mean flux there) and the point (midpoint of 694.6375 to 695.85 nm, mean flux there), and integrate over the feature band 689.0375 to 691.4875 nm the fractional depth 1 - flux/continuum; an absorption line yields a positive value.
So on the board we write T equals 0.10 nm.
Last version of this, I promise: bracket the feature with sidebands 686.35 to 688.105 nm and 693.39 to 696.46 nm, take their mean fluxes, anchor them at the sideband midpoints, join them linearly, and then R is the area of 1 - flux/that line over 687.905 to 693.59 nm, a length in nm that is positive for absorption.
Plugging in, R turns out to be 0.20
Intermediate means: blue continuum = 11.2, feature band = 12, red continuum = 13.9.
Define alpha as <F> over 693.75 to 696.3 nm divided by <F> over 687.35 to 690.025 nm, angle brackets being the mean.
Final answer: 1.22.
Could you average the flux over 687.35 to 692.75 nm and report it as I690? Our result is 11.8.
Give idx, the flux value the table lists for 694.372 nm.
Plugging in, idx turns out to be 14.43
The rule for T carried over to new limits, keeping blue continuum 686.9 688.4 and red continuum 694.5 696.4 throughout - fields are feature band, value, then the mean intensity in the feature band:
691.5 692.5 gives 0.06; 12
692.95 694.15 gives 0.01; 13.3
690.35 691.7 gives 0.02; 12.3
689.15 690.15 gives 0.05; 11.4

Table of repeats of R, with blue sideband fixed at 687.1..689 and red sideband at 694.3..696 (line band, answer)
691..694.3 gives 0.10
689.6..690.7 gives 0.05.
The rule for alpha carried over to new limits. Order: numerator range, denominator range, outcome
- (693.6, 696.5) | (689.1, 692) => 1.19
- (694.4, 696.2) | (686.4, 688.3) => 1.26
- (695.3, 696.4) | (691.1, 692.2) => 1.17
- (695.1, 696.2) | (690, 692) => 1.16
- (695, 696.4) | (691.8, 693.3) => 1.11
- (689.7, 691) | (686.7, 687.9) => 1.05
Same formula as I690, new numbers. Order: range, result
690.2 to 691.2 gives 12.1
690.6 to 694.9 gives 12.9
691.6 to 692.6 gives 12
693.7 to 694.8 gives 13.9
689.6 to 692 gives 11.8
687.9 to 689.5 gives 11.4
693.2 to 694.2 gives 13.3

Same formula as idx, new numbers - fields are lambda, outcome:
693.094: 13.34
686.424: 11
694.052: 13.46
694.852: 14.39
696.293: 14.39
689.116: 11.52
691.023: 12.24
